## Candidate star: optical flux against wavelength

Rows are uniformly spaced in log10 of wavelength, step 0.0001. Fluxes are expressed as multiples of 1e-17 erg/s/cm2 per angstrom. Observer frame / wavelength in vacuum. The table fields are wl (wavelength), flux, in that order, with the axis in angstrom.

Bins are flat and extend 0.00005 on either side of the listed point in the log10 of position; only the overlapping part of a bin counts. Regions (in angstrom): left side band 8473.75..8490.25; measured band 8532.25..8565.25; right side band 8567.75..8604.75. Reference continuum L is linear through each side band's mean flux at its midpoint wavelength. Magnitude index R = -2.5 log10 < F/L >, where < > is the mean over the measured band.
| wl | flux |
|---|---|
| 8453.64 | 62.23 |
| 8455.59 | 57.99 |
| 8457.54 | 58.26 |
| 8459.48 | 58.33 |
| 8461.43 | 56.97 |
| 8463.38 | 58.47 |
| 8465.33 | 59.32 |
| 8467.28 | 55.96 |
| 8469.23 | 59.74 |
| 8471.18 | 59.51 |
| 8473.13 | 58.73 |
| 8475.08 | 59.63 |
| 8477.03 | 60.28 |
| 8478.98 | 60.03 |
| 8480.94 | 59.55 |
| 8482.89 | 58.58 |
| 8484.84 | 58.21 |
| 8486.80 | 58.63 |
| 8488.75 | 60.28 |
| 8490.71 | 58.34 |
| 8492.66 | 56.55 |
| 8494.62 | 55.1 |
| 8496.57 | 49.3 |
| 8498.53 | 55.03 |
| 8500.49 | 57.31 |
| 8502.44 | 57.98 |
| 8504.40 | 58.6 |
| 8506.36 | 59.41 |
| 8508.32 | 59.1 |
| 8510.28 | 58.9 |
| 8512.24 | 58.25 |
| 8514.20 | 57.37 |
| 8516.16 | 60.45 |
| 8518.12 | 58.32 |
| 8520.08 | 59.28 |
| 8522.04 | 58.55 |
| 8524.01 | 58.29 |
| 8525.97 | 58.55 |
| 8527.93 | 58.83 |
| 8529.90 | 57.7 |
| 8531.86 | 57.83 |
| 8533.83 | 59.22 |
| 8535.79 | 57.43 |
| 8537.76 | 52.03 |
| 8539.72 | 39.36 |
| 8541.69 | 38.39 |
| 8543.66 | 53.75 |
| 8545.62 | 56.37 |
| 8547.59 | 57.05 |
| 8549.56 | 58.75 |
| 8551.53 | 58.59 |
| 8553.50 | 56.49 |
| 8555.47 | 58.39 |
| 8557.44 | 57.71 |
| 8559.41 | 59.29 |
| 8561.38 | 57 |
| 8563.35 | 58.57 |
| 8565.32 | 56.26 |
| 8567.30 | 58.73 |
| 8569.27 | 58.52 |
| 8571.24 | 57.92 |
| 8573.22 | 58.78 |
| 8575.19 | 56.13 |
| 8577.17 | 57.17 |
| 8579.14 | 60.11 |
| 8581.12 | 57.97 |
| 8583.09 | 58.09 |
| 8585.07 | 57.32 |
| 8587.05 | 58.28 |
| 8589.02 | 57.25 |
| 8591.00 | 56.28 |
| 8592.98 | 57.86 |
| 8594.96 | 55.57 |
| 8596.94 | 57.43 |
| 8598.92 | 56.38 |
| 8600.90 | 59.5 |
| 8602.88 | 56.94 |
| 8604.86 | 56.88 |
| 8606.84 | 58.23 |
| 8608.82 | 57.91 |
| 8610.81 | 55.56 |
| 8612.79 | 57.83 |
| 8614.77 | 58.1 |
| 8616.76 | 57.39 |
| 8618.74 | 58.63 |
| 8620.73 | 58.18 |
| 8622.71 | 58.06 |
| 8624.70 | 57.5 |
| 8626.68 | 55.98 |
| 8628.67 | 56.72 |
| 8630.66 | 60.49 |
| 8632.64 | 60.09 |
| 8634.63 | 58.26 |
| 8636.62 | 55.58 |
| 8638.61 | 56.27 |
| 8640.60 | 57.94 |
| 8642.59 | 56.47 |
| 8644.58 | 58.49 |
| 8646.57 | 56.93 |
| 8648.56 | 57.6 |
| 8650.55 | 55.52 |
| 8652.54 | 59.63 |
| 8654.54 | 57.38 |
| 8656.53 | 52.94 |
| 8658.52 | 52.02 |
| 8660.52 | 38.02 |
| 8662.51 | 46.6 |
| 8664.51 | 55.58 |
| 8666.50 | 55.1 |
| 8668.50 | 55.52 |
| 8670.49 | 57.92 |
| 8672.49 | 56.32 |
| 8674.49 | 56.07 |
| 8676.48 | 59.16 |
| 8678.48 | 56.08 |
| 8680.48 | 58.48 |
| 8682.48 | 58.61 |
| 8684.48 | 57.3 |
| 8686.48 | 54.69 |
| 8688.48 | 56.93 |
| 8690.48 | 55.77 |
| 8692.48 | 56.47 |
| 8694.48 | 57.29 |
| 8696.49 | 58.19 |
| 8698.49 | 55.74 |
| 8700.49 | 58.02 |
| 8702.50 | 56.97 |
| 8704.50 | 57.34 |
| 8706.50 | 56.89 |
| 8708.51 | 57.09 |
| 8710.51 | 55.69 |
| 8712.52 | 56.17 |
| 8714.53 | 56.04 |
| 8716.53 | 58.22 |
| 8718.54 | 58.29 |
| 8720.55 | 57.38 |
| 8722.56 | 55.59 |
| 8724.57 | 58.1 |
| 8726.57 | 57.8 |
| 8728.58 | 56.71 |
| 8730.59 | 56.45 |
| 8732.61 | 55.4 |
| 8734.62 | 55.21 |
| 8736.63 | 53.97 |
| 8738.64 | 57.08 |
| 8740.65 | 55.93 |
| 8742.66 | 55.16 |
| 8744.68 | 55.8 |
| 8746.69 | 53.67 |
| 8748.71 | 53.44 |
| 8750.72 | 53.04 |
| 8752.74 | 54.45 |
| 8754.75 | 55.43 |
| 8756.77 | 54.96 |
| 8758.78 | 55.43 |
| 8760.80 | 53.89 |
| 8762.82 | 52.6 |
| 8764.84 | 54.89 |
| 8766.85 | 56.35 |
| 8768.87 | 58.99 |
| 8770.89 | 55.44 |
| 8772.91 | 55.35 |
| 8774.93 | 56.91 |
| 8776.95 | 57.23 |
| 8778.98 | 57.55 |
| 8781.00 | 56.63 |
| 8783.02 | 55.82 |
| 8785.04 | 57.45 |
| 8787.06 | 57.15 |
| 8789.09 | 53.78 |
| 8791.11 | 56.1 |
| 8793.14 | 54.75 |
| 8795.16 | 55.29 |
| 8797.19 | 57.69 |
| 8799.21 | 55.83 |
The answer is 0.062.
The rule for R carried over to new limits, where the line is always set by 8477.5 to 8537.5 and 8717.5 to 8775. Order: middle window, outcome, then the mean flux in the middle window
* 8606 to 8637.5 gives -0.02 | 57.8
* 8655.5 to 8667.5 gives 0.13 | 50.1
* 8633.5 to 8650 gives -0.01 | 57.2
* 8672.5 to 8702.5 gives -0.02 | 57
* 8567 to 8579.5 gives -0.01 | 58.1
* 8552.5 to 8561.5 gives -0.01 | 57.9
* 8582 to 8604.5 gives 0.00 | 57.4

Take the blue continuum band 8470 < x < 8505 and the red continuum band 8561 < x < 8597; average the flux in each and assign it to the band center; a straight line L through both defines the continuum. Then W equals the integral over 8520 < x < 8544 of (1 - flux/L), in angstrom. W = 1.4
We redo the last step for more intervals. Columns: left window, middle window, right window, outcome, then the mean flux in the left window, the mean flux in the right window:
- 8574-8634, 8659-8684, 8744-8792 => 1.0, 57.7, 55.5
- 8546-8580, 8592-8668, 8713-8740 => 1.4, 57.9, 56.6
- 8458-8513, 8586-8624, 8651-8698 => -0.8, 58.1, 55.3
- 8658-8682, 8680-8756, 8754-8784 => -2.0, 54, 55.8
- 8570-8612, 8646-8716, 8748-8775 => 0.5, 57.5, 55.1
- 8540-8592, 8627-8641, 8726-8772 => -0.4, 56.7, 55.3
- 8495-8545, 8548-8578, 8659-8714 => -1.1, 56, 55.7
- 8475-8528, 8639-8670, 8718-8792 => 1.2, 58.1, 55.8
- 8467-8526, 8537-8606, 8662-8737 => 1.5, 58.2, 56.5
